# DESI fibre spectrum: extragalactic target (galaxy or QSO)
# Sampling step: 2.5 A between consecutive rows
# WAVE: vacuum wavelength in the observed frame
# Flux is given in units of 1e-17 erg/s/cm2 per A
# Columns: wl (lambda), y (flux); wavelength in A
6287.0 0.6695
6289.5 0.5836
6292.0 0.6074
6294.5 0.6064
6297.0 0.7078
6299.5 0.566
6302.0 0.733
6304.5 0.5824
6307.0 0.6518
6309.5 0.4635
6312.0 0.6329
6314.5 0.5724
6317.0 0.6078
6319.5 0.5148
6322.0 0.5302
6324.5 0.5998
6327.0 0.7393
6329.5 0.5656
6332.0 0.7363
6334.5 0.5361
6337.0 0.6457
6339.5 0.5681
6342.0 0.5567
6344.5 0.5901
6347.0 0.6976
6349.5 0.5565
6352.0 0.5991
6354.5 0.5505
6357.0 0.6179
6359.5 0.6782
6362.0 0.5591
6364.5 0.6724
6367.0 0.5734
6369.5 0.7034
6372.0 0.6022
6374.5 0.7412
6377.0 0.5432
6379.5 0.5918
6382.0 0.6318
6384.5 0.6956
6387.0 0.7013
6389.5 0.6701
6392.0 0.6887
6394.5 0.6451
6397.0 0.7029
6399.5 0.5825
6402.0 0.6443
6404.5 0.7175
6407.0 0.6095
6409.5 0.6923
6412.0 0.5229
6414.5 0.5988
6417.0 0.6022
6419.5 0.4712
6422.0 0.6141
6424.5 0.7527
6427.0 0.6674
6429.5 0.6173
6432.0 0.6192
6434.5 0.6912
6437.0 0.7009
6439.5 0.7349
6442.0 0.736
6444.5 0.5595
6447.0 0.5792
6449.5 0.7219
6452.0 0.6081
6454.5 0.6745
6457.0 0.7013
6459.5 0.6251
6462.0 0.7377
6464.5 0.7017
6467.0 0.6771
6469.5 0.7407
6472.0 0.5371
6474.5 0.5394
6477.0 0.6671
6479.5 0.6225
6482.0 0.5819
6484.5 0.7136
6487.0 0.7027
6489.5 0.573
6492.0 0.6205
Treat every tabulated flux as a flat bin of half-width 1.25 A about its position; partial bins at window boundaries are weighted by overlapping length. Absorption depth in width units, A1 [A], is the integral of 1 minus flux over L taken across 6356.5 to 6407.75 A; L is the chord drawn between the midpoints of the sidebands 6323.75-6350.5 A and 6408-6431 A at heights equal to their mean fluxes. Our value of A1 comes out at -2.5 A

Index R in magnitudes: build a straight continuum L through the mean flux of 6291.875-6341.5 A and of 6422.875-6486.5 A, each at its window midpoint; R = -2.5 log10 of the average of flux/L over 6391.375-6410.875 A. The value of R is -0.03 mag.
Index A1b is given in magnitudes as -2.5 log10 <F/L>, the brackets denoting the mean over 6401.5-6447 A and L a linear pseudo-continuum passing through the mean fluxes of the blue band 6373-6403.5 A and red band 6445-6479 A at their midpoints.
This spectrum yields 0.02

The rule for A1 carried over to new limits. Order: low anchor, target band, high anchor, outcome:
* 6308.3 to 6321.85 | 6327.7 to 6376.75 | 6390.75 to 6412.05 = -1.7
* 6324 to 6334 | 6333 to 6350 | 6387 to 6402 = 1.5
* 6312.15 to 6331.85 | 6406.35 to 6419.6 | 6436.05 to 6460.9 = 1.1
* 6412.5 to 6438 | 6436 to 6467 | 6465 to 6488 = -1.8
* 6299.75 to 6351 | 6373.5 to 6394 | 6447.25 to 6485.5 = -1.1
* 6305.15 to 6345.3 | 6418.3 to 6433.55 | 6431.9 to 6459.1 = 0.7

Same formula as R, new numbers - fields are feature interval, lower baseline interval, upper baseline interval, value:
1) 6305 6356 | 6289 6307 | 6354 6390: 0.07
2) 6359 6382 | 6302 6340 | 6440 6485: -0.02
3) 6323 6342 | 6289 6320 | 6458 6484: -0.02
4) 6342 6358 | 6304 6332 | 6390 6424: 0.01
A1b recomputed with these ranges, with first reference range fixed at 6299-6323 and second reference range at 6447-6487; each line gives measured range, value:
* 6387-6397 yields -0.090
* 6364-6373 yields -0.042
